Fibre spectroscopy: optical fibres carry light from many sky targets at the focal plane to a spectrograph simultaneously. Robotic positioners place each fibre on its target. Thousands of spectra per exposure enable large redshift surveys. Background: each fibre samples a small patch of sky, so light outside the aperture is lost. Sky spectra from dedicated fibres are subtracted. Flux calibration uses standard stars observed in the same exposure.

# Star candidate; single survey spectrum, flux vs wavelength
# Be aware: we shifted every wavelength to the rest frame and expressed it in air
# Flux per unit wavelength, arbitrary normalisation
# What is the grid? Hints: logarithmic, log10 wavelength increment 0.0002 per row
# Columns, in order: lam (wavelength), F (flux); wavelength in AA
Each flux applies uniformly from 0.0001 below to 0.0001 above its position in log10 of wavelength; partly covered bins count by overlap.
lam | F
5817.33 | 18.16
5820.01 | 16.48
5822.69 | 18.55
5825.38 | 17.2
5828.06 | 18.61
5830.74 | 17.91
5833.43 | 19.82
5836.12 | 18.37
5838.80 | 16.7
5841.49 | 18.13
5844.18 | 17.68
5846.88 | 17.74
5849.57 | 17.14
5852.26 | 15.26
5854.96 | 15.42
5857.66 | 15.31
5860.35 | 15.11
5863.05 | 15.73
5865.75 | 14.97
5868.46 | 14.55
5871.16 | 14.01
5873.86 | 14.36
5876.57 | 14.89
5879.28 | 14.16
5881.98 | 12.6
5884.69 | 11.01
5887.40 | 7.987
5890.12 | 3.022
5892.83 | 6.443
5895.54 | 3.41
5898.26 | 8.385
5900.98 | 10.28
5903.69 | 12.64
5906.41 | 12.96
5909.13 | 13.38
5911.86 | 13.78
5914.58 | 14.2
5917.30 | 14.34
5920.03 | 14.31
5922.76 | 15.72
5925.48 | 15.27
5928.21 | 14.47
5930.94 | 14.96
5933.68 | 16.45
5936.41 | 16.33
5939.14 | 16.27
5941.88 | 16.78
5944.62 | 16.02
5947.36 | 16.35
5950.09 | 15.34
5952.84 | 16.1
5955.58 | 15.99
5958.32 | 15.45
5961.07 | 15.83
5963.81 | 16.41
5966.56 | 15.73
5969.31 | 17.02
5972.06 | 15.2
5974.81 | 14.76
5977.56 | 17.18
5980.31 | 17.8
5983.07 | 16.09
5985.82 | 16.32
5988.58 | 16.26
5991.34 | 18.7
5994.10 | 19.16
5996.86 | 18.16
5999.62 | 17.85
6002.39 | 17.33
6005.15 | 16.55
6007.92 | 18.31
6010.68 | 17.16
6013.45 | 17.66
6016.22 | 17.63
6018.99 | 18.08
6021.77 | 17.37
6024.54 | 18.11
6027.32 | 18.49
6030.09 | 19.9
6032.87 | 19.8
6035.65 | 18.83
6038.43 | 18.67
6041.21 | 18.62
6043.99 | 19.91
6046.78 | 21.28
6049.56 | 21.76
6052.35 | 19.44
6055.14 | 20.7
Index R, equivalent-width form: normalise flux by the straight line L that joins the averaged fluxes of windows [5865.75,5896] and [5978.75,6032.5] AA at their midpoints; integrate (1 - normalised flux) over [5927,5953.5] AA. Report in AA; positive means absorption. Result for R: -3.16 AA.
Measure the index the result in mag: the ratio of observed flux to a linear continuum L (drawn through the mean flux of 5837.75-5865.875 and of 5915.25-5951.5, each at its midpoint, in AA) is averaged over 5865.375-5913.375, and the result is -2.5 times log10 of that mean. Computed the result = 0.39 mag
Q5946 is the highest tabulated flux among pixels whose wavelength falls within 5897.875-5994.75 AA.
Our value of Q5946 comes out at 19.16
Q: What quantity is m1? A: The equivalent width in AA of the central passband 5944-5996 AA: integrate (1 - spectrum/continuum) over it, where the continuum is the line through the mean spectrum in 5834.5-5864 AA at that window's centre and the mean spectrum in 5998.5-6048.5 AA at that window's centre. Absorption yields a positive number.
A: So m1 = 4.3 AA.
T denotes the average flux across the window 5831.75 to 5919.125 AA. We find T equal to 13.6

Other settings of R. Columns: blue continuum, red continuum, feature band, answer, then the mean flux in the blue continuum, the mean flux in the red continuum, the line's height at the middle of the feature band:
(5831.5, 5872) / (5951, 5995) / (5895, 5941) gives 8.0 AA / 16.4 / 16.5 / 16.5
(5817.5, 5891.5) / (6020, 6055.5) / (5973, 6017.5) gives 2.8 AA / 15.3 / 19.4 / 18.5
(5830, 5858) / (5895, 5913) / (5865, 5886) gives 0.3 AA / 17.3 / 11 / 14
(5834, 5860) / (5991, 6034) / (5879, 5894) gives 7.2 AA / 16.9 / 18.1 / 17.2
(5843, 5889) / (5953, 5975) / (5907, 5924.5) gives 1.1 AA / 14.5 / 15.9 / 15.2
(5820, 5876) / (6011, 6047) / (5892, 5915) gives 8.9 AA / 16.6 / 18.7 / 17.2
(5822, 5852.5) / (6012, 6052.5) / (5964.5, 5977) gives 1.9 AA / 17.8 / 19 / 18.6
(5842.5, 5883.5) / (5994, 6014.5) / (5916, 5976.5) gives 3.6 AA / 15.3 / 17.7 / 16.7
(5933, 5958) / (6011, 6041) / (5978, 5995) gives 0.0 AA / 16.1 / 18.4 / 17.3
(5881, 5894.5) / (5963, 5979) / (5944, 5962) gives -2.0 AA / 7.98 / 16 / 14.3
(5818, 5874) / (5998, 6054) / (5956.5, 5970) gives 1.4 AA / 16.7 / 18.6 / 18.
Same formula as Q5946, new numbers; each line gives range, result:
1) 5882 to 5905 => 12.64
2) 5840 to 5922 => 18.13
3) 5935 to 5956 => 16.78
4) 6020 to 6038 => 19.9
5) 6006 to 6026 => 18.31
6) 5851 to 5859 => 15.42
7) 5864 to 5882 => 14.97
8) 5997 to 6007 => 17.85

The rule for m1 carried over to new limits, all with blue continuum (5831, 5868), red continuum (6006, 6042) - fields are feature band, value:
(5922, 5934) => 1.49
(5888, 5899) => 7.57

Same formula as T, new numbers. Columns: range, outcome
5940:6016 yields 16.7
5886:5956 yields 13.1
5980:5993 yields 17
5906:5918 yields 13.8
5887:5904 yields 7.1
